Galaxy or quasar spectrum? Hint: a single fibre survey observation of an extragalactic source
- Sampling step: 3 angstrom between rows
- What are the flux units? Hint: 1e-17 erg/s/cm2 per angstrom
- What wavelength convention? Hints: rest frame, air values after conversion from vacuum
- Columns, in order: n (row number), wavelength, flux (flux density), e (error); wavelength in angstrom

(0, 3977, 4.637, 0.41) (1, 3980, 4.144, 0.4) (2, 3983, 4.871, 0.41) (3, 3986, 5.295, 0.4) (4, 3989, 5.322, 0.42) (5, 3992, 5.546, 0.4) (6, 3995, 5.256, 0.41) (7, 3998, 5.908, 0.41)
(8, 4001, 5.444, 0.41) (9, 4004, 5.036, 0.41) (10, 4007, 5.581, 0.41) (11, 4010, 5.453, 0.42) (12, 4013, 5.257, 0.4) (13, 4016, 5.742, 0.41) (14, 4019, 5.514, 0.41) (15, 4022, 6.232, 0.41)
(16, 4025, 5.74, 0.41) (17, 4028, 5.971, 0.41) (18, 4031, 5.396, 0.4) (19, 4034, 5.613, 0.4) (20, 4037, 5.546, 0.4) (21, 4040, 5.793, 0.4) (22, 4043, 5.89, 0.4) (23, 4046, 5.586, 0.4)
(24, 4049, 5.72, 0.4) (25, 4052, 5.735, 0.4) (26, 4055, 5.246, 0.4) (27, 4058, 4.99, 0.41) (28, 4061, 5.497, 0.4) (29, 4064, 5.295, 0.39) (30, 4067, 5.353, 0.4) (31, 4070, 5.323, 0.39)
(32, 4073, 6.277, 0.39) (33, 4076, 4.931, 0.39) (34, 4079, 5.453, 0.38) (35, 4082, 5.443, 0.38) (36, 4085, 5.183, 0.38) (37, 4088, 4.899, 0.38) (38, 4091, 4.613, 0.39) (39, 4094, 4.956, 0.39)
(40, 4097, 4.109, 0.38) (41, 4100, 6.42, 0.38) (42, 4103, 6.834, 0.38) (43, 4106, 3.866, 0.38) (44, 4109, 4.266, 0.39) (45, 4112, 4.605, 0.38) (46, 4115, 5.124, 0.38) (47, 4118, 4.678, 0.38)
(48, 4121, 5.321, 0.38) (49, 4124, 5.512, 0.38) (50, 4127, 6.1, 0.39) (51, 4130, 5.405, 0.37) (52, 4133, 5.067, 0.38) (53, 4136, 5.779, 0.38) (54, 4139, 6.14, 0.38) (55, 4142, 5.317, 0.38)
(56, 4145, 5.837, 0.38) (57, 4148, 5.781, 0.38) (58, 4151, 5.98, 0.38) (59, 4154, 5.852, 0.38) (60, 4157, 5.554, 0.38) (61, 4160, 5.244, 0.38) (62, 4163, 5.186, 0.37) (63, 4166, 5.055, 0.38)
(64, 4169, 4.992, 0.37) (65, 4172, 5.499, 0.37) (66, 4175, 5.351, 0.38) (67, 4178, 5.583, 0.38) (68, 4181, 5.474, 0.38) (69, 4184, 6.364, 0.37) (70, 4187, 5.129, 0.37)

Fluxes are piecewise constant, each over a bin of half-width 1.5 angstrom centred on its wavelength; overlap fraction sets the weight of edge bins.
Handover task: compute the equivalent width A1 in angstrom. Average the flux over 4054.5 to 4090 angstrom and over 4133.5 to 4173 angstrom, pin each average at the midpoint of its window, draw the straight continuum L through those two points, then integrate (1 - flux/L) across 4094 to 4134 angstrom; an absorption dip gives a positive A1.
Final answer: 1.94 angstrom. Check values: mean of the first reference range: 5.32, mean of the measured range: 5.17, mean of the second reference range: 5.54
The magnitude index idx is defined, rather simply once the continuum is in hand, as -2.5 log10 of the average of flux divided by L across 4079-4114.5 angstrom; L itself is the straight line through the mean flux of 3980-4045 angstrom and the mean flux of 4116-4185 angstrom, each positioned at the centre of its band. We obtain 0.098 mag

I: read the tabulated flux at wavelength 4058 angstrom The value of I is 4.99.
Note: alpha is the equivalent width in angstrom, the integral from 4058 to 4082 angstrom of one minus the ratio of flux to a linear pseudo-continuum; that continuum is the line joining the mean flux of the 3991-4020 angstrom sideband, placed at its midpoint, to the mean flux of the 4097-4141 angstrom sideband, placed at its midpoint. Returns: -0.1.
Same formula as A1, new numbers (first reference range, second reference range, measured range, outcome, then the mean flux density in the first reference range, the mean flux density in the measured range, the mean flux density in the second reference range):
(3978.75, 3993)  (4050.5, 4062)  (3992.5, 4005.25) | -0.8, 5.03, 5.43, 5.36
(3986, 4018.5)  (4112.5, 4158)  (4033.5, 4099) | 1.8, 5.45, 5.34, 5.54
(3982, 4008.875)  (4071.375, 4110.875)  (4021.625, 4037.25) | -1.3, 5.37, 5.73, 5.17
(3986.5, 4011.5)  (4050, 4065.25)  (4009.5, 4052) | -2.2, 5.44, 5.68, 5.37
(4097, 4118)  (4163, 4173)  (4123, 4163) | -4.0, 5.07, 5.64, 5.17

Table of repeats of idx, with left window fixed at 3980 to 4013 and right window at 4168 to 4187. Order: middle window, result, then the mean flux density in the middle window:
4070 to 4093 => 0.03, 5.25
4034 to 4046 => -0.07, 5.71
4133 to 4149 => -0.04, 5.7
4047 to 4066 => -0.01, 5.42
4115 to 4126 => 0.05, 5.21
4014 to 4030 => -0.09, 5.81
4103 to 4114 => 0.17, 4.64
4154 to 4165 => 0.02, 5.39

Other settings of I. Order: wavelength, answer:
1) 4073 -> 6.277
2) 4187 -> 5.129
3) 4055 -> 5.246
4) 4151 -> 5.98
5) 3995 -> 5.256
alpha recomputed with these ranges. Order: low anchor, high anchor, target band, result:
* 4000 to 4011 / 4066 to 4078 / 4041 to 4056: -0.6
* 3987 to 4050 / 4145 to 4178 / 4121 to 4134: 0.0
